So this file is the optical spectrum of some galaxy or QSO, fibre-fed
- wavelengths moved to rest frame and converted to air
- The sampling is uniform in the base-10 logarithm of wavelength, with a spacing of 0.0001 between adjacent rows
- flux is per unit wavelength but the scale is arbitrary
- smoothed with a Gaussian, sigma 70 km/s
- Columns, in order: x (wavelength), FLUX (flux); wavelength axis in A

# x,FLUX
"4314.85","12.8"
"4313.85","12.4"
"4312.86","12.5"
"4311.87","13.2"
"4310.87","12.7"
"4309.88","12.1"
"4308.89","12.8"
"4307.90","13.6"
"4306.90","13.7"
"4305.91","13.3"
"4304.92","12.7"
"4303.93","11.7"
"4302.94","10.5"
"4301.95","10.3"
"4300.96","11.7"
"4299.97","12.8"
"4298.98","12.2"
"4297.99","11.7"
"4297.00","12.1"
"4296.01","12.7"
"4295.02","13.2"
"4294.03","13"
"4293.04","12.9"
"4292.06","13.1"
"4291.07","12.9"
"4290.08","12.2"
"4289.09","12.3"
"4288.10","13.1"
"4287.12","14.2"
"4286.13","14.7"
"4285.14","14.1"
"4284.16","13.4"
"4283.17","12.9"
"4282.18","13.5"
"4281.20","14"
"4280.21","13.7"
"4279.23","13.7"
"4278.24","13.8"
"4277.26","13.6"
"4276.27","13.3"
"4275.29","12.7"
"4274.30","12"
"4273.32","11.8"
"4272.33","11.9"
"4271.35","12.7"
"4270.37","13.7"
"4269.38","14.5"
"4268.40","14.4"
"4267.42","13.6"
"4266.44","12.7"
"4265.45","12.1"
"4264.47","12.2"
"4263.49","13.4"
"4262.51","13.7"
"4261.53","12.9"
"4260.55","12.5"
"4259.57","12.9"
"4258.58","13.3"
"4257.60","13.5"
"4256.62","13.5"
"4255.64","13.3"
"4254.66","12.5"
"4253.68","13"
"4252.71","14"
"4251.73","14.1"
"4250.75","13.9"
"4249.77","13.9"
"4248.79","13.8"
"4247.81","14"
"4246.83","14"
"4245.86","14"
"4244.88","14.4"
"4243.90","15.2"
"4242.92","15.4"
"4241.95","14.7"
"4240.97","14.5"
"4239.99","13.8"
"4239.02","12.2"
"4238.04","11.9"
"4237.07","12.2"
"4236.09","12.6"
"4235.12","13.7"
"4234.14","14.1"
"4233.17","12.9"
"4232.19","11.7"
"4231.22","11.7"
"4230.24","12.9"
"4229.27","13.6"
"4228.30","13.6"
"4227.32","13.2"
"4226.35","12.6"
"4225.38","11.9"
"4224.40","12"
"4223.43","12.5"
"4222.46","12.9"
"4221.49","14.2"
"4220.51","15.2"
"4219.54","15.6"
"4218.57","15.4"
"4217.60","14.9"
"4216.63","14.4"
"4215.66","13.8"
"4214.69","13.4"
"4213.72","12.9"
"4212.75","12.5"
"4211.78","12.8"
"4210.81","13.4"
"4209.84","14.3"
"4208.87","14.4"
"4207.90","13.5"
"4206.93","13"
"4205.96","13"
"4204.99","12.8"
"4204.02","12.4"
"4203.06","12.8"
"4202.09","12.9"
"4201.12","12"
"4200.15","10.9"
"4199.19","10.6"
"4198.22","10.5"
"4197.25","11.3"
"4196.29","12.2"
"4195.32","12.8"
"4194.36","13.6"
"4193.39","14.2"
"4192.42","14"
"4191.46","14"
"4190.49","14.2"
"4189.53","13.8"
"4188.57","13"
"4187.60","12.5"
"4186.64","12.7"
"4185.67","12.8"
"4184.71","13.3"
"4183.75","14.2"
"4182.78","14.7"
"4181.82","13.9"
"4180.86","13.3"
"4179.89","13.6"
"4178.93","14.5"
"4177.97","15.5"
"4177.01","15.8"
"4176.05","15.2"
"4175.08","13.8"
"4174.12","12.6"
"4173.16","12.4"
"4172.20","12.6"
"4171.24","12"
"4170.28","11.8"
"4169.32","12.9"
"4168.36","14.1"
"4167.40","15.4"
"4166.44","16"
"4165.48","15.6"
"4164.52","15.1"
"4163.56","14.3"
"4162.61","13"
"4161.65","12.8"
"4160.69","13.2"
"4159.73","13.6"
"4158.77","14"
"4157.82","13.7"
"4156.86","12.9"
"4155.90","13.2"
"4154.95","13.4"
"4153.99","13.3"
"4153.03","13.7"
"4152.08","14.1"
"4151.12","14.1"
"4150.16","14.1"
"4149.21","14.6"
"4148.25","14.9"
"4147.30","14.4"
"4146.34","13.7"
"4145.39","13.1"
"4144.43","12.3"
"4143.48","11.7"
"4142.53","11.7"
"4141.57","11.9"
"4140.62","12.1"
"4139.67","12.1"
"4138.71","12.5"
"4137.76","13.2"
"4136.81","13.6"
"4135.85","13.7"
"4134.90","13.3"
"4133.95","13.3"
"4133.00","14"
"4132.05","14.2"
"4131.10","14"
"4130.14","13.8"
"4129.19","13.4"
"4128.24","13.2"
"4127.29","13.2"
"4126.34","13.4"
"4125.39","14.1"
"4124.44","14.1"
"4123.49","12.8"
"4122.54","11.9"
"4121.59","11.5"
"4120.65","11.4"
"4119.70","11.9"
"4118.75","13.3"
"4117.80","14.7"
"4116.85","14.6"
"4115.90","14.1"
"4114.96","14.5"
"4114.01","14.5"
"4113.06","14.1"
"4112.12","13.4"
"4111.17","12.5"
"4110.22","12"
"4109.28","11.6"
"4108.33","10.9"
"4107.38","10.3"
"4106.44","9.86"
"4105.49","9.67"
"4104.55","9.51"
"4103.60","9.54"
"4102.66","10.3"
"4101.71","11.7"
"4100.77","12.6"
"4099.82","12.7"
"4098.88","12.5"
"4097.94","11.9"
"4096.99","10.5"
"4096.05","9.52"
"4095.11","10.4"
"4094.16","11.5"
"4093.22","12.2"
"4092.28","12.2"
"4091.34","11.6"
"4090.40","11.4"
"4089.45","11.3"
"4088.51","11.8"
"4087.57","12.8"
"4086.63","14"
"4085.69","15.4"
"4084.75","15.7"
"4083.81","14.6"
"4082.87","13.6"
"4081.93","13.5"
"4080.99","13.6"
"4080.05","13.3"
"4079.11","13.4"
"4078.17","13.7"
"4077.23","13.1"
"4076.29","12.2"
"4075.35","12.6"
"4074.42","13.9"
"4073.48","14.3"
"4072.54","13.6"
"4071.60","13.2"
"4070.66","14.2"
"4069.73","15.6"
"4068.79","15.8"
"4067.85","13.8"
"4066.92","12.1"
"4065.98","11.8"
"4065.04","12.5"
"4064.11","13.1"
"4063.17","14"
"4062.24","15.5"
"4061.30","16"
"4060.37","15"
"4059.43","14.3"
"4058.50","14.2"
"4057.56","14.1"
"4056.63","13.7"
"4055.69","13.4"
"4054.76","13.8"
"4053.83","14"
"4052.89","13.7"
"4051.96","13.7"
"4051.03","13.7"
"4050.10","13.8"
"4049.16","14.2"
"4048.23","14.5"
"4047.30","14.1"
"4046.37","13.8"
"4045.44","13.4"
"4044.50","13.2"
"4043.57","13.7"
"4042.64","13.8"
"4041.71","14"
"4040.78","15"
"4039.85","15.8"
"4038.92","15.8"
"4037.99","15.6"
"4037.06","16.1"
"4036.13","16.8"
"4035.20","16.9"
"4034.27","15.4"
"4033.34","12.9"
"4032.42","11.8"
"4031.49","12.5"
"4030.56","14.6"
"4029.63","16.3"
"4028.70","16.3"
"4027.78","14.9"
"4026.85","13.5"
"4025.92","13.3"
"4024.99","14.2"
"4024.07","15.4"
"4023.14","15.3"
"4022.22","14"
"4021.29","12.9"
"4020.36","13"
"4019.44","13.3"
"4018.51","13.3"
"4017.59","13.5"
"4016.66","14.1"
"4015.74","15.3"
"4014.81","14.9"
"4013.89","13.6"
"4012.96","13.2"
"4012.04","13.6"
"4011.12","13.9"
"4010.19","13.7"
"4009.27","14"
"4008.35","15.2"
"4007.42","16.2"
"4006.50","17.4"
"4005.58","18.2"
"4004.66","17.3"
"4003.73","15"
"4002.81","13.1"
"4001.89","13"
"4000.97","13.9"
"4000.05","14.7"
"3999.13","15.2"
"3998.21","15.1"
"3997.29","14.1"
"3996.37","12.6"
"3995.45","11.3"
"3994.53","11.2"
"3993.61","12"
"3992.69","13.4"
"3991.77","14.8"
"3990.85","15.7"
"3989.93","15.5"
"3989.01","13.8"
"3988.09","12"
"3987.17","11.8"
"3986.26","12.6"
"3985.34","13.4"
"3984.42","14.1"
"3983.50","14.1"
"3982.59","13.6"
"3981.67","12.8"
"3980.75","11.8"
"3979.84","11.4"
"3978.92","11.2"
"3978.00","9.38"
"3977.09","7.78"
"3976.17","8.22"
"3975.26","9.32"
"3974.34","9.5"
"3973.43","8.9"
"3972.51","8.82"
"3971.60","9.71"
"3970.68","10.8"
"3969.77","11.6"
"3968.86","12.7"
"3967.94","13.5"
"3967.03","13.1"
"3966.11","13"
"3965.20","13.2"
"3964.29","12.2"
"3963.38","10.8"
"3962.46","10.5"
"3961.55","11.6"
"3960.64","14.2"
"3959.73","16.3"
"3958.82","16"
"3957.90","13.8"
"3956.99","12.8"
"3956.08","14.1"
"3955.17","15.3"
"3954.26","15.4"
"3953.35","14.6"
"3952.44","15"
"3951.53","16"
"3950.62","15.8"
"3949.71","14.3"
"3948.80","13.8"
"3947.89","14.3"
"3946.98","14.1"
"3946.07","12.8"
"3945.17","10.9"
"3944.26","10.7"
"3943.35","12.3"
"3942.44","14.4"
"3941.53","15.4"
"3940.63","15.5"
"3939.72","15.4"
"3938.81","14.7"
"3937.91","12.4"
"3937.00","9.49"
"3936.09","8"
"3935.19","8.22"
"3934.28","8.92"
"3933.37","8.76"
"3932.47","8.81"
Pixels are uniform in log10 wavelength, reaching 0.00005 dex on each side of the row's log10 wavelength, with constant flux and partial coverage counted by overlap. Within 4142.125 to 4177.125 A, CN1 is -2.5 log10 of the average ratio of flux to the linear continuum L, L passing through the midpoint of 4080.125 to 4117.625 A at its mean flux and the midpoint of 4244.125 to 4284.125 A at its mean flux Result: -0.078 mag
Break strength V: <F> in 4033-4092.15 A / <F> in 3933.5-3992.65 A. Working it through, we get 1.11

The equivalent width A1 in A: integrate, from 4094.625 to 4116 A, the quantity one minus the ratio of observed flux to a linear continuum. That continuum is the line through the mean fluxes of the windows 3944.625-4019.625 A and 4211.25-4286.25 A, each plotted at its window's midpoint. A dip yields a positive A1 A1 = 2.7 A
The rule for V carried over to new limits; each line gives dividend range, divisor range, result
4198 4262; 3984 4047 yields 0.93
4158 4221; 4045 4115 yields 1.04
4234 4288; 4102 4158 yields 1.04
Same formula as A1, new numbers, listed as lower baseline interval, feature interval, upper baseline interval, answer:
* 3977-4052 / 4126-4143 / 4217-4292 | 0.7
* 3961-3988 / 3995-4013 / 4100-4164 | -4.4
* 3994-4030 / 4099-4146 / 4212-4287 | 4.4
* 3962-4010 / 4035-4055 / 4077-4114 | -3.3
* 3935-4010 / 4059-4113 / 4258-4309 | 1.4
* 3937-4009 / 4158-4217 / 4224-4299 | -0.7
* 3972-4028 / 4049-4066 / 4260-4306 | -1.0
